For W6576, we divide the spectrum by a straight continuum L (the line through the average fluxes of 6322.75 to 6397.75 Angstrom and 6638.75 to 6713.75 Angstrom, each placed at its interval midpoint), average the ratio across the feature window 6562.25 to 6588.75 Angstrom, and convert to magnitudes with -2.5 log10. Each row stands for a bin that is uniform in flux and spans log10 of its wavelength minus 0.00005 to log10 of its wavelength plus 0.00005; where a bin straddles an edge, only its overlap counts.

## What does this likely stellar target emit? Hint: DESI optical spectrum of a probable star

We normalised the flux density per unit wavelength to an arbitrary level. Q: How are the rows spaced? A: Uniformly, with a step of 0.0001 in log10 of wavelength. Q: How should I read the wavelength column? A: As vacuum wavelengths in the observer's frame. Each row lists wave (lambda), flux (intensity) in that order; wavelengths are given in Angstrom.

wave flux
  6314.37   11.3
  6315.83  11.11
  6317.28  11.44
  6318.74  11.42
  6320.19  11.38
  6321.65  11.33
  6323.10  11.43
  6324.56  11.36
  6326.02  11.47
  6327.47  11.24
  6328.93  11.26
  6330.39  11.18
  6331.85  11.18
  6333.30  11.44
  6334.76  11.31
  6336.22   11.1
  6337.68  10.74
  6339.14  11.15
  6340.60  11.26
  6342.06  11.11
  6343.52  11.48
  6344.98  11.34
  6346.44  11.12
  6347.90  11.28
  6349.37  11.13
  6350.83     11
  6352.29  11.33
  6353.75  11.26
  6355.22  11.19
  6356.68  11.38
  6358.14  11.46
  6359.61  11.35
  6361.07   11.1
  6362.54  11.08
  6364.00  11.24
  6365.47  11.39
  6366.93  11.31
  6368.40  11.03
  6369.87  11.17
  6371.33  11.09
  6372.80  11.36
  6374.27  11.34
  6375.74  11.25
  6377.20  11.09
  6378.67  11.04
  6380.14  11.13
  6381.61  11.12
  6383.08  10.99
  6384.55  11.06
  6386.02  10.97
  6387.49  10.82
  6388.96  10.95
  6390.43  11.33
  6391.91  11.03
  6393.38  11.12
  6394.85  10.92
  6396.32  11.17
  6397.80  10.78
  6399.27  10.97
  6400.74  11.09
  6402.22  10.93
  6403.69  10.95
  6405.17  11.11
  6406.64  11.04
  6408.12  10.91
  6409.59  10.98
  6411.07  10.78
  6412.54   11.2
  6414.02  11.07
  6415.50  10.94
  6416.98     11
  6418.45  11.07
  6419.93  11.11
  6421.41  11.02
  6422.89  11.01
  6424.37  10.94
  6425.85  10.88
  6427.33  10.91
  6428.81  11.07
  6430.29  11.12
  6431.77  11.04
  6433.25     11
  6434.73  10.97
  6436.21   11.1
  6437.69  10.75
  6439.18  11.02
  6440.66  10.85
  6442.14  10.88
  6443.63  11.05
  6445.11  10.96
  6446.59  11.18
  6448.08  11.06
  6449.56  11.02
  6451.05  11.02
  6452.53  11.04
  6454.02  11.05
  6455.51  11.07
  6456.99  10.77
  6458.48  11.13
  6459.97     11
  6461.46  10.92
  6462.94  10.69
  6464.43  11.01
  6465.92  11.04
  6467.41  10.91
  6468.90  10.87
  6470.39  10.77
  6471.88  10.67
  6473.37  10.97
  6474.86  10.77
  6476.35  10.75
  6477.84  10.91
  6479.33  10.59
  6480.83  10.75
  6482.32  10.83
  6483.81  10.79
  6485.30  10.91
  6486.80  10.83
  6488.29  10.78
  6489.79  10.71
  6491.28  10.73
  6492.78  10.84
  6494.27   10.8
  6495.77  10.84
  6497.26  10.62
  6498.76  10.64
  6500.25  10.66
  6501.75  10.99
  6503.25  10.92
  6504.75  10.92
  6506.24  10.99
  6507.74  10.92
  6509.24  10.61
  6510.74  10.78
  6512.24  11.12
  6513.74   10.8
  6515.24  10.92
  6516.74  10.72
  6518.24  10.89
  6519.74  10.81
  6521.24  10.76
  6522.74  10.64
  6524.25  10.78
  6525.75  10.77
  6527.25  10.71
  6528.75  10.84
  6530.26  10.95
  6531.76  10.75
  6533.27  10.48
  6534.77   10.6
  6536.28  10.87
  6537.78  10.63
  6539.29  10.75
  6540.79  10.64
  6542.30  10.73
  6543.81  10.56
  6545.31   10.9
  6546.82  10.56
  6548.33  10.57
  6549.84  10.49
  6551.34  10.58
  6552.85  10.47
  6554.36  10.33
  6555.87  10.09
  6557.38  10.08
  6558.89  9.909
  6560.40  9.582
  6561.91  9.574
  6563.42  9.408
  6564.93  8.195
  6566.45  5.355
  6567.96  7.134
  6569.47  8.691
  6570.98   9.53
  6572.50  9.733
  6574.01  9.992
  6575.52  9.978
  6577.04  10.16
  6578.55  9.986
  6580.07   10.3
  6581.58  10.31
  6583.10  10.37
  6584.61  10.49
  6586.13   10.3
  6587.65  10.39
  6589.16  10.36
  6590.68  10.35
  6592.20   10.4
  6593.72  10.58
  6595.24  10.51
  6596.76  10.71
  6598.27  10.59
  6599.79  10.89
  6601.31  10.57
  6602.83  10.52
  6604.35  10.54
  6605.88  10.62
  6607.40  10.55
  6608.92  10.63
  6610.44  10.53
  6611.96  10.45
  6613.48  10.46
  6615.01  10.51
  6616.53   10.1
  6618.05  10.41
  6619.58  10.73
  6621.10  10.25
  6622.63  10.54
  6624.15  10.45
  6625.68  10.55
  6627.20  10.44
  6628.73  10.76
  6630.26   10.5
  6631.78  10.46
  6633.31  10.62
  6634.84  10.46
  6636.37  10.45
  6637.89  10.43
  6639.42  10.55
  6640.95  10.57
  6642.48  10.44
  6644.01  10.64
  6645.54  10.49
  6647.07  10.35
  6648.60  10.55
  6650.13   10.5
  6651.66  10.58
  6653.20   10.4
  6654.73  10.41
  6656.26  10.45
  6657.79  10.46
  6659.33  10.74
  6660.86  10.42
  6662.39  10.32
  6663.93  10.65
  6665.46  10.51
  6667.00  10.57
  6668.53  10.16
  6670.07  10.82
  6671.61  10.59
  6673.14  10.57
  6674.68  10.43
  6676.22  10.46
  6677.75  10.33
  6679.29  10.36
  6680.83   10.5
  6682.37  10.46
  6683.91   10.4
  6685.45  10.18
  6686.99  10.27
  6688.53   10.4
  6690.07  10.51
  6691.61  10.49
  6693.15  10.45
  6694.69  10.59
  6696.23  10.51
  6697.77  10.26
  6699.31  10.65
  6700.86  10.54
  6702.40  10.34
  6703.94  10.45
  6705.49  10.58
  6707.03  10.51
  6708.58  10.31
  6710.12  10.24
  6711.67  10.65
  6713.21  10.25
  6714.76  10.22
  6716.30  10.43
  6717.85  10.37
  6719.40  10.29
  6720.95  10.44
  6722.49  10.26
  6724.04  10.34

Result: 0.13 mag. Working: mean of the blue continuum 11.2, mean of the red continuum 10.5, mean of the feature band 9.45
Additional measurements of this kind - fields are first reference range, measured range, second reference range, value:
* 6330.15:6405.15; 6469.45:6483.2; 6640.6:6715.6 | 0.01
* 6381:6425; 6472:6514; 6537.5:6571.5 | -0.06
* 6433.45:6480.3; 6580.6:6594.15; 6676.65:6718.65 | 0.03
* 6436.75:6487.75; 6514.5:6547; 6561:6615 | -0.03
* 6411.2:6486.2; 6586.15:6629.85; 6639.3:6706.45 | 0.01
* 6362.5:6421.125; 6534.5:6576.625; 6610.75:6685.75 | 0.09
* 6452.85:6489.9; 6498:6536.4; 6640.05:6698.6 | 0.00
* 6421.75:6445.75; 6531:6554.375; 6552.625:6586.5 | -0.09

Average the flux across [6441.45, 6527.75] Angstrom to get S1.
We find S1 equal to 10.9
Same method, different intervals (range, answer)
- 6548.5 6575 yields 9.4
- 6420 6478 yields 11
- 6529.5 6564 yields 10.4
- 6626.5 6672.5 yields 10.5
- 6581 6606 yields 10.5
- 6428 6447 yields 11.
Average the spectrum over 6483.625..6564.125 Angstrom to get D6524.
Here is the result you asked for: 10.6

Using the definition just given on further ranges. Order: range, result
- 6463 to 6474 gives 10.9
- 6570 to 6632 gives 10.4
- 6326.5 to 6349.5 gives 11.2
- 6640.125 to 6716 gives 10.5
